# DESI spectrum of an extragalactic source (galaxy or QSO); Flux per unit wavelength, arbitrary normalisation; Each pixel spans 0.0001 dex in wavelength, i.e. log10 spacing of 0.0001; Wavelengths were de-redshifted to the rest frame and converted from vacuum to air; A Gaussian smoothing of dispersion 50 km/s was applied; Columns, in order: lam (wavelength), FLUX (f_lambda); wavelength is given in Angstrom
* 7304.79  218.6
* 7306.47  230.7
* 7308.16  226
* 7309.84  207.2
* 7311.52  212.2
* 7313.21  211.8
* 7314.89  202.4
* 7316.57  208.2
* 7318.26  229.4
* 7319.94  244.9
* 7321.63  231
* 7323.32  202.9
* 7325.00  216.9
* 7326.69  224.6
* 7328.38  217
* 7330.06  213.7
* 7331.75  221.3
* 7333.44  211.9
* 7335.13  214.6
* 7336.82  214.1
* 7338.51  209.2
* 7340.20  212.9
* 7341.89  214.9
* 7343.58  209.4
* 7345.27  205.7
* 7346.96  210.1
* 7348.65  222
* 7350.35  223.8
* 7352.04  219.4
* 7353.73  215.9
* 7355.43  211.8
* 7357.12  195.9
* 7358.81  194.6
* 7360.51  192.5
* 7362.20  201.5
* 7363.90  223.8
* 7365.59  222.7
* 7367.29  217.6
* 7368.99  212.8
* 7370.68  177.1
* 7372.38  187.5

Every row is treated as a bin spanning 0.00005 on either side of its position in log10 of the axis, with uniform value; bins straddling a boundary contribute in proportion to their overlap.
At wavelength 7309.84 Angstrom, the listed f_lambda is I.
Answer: 207.2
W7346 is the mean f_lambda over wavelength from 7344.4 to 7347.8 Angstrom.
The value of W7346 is 208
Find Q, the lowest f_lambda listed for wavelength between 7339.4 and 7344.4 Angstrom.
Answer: 209.4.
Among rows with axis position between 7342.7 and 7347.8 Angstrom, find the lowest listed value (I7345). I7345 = 205.7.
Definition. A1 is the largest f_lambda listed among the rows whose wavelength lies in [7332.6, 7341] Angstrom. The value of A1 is 214.6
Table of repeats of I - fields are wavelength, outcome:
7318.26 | 229.4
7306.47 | 230.7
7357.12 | 195.9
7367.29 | 217.6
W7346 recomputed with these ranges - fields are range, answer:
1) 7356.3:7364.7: 202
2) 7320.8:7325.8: 217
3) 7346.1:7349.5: 216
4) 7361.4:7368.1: 216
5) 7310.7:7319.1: 213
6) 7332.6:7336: 213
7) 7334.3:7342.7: 213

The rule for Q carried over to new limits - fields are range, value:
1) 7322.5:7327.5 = 202.9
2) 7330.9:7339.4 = 209.2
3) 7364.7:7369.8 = 212.8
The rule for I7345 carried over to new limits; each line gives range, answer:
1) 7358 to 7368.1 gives 192.5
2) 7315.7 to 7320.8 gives 208.2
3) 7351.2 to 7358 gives 195.9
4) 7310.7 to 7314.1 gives 211.8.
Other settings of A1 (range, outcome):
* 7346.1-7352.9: 223.8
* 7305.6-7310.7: 230.7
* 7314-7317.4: 208.2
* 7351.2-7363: 219.4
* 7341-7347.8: 214.9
